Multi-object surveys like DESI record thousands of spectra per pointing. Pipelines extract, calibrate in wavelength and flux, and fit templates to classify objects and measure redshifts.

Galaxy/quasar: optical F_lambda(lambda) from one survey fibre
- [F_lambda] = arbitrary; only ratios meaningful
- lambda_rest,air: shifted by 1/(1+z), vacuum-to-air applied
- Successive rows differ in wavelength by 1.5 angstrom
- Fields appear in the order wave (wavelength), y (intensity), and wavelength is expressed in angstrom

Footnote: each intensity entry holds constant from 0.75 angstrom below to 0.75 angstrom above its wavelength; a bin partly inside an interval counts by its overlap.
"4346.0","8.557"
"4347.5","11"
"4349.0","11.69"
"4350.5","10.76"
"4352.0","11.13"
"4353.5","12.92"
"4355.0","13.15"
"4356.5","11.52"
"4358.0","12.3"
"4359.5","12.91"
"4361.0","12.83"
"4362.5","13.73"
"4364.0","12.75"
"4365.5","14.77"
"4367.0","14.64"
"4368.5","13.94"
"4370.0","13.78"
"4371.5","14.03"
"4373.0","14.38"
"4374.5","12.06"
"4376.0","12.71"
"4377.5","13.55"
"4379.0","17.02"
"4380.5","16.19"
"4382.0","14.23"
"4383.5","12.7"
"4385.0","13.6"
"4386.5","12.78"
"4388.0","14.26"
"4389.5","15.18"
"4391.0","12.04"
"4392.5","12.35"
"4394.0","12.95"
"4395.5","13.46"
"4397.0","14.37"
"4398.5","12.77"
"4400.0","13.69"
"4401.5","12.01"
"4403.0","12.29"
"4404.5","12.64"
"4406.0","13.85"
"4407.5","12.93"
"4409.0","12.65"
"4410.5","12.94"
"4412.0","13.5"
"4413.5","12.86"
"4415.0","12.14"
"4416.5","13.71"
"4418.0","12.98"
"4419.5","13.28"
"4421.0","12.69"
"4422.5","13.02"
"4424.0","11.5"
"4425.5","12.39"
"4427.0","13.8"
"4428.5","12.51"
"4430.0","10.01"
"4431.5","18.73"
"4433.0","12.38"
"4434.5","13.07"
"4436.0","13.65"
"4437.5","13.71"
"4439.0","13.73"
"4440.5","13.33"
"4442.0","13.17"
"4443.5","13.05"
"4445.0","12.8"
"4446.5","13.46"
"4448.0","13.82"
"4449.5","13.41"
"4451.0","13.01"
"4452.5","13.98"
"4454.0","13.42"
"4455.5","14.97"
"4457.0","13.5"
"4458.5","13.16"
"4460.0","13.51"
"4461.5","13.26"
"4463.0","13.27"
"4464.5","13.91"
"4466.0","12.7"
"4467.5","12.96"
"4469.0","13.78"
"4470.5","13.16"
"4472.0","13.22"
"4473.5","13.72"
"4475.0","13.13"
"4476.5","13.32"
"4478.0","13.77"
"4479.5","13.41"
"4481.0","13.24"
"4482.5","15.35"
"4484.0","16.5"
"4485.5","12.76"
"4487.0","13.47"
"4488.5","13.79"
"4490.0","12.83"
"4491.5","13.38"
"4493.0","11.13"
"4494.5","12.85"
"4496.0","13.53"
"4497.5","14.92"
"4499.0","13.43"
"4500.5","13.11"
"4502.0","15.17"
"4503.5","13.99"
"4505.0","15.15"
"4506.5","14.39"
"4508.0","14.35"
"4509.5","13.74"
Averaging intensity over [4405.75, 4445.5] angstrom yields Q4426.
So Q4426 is 13.1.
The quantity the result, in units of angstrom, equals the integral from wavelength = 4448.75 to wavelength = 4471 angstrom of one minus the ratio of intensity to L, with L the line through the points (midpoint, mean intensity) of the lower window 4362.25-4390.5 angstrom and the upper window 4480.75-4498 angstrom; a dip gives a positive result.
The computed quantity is 0.4 angstrom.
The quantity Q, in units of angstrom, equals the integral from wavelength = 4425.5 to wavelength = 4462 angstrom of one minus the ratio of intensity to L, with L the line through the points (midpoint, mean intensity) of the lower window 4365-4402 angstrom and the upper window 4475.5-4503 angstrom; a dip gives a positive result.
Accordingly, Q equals 0.6 angstrom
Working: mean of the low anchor 13.7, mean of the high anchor 13.7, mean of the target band 13.5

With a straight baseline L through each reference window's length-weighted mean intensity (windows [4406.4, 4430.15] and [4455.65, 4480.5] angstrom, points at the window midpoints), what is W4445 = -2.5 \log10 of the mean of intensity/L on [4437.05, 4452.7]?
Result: -0.02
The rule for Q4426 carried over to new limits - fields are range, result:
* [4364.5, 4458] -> 13.4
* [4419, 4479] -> 13.3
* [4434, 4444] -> 13.4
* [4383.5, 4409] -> 13.2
